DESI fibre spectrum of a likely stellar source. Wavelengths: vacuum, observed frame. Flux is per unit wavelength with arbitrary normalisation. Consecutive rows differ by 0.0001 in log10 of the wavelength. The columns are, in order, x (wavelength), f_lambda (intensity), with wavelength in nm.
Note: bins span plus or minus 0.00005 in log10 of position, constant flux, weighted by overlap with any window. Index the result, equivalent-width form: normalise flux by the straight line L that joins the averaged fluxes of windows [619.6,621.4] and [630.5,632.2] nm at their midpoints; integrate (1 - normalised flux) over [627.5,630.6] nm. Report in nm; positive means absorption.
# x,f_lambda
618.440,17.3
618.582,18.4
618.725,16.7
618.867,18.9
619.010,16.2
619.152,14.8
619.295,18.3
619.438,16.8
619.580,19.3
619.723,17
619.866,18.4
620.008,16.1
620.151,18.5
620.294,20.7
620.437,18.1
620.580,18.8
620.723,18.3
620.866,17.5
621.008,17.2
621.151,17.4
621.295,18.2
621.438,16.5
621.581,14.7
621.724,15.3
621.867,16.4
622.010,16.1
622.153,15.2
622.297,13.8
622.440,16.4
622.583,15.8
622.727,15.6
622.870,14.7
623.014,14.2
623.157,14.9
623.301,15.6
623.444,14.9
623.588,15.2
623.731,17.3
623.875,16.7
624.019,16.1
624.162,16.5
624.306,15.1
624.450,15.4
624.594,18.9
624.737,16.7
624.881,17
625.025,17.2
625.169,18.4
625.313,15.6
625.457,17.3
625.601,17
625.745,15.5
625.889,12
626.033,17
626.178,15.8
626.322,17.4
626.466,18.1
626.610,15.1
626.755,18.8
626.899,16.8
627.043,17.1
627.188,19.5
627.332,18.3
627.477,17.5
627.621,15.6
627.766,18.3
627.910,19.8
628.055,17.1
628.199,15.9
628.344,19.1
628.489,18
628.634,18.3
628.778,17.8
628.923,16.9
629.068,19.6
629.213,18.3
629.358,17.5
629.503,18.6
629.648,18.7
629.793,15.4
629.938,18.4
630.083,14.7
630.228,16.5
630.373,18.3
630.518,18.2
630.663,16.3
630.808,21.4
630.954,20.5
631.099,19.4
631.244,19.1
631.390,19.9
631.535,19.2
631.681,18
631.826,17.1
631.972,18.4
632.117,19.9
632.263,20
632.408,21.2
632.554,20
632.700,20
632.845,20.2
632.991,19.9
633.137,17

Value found 0.18 nm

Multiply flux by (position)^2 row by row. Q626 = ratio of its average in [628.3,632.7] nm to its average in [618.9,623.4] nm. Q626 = 1.1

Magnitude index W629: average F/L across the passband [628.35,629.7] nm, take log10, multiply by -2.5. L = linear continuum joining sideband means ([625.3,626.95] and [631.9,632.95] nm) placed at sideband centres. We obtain -0.01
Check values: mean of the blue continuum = 16.4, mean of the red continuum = 20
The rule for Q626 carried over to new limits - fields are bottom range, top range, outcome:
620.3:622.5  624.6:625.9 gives 1.00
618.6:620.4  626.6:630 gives 1.04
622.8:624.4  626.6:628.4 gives 1.15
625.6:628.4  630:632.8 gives 1.12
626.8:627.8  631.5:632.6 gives 1.11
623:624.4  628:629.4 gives 1.16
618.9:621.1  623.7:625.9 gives 0.95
